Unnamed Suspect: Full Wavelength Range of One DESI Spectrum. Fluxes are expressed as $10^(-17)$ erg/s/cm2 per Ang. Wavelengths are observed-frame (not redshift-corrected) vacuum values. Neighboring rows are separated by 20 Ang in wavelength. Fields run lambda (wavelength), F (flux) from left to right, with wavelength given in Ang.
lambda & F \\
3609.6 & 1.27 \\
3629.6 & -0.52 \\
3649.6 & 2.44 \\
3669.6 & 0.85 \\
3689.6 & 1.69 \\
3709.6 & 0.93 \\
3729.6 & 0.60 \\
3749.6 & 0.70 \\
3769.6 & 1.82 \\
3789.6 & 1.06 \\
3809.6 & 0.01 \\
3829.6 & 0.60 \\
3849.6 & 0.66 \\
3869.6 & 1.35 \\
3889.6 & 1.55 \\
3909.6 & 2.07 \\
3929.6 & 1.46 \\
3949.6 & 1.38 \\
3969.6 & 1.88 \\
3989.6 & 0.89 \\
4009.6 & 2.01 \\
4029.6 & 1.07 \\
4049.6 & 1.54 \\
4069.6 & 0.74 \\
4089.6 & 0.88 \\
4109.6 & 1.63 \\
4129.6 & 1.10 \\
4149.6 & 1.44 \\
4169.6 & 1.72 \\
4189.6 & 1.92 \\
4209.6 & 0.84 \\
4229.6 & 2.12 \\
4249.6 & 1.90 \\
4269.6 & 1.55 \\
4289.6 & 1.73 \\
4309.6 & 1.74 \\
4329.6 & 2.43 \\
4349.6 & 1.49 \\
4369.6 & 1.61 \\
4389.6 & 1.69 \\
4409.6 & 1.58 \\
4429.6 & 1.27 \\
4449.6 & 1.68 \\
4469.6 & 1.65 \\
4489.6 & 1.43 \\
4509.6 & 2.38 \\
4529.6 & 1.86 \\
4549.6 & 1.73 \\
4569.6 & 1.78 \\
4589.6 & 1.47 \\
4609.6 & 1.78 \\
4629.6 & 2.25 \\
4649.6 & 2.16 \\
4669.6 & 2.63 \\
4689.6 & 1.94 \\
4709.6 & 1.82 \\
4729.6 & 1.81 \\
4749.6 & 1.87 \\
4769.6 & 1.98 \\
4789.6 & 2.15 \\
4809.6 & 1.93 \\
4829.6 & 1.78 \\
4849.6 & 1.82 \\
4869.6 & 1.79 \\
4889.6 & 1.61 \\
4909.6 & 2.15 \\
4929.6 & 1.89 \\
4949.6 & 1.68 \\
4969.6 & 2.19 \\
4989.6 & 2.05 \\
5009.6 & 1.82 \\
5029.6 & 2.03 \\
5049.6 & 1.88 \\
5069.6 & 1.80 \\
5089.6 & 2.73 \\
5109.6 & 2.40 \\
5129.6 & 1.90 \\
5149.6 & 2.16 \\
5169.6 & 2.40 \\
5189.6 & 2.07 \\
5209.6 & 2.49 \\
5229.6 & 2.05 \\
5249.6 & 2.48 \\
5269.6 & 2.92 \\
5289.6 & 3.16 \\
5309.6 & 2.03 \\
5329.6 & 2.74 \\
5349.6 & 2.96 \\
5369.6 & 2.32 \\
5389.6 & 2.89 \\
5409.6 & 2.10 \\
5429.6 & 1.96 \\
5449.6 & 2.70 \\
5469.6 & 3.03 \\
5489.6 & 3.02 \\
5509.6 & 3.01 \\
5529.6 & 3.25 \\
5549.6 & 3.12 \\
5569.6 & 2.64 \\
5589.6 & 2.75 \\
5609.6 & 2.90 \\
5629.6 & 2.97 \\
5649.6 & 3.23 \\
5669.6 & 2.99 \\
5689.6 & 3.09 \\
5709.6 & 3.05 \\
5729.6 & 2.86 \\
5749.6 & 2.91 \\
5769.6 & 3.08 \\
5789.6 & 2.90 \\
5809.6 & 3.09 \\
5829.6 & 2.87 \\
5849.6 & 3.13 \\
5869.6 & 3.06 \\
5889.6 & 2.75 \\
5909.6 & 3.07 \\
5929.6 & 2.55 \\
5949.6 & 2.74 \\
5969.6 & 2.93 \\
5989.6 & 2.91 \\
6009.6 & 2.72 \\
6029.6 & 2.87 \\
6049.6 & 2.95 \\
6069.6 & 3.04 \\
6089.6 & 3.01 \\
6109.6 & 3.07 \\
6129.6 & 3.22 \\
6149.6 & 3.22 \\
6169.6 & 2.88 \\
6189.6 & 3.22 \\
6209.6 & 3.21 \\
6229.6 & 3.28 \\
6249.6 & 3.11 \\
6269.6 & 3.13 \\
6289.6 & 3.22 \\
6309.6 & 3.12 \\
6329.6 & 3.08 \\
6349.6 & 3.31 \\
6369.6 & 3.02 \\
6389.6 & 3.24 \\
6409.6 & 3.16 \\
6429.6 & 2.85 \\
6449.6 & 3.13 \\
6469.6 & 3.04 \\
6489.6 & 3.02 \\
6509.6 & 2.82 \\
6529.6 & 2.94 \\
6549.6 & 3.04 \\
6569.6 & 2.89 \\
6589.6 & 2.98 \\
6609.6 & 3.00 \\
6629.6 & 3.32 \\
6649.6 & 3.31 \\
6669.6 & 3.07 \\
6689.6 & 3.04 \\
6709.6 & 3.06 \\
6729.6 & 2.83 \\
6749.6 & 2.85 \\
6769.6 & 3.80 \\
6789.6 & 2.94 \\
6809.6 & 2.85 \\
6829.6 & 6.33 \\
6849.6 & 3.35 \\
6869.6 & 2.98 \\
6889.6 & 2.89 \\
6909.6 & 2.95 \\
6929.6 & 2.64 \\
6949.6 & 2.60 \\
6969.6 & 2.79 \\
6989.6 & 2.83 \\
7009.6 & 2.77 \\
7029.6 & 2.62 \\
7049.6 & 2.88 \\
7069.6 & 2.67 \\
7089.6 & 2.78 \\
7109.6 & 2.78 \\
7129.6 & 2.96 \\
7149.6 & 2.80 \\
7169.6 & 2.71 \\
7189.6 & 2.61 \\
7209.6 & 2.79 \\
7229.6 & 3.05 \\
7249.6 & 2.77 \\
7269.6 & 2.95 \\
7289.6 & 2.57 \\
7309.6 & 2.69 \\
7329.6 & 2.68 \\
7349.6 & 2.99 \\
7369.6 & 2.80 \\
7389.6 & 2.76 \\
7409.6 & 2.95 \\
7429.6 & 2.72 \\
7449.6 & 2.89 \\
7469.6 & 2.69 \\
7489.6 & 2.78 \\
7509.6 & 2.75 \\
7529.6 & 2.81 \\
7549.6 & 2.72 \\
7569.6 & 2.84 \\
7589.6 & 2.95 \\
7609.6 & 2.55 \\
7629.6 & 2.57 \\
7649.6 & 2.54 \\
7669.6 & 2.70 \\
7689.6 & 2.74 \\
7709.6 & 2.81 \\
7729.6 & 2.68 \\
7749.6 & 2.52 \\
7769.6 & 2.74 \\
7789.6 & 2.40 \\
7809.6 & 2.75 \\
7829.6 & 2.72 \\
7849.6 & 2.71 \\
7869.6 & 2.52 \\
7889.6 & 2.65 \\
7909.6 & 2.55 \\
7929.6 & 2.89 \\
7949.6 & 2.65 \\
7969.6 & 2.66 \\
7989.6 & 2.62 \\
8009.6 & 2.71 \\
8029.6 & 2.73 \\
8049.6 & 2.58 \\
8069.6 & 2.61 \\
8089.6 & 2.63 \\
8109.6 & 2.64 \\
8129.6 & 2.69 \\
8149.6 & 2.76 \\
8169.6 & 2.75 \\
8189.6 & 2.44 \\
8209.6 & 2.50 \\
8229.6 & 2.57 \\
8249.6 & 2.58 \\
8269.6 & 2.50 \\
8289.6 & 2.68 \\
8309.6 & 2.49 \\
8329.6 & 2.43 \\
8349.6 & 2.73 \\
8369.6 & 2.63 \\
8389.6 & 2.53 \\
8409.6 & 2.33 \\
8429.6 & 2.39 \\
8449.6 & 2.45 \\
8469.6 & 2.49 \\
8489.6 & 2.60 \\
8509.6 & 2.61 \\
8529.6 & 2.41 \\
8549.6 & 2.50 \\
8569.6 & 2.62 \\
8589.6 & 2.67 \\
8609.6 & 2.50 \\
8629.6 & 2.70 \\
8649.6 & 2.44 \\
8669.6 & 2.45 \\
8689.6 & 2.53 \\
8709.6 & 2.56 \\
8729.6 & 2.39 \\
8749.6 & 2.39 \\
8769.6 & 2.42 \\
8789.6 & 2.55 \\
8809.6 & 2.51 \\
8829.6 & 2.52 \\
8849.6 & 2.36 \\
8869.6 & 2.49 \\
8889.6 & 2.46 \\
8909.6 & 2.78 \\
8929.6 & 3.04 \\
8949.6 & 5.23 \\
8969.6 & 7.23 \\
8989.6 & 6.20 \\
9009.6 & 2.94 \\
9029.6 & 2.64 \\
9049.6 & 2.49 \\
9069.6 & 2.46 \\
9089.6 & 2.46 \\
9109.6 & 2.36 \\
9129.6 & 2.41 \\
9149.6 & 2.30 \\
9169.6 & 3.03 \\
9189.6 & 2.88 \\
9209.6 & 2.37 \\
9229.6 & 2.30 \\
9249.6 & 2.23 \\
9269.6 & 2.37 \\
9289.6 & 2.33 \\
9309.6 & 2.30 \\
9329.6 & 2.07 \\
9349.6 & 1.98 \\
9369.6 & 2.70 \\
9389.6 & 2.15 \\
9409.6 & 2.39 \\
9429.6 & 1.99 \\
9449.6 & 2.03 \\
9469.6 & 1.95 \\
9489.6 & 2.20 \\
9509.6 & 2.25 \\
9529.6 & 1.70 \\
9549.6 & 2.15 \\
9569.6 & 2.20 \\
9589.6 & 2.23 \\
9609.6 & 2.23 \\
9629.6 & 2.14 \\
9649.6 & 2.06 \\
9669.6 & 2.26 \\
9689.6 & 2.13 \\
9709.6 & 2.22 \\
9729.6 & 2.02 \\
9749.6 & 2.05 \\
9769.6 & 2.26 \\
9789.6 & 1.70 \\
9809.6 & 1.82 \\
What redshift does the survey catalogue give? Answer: 0.37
